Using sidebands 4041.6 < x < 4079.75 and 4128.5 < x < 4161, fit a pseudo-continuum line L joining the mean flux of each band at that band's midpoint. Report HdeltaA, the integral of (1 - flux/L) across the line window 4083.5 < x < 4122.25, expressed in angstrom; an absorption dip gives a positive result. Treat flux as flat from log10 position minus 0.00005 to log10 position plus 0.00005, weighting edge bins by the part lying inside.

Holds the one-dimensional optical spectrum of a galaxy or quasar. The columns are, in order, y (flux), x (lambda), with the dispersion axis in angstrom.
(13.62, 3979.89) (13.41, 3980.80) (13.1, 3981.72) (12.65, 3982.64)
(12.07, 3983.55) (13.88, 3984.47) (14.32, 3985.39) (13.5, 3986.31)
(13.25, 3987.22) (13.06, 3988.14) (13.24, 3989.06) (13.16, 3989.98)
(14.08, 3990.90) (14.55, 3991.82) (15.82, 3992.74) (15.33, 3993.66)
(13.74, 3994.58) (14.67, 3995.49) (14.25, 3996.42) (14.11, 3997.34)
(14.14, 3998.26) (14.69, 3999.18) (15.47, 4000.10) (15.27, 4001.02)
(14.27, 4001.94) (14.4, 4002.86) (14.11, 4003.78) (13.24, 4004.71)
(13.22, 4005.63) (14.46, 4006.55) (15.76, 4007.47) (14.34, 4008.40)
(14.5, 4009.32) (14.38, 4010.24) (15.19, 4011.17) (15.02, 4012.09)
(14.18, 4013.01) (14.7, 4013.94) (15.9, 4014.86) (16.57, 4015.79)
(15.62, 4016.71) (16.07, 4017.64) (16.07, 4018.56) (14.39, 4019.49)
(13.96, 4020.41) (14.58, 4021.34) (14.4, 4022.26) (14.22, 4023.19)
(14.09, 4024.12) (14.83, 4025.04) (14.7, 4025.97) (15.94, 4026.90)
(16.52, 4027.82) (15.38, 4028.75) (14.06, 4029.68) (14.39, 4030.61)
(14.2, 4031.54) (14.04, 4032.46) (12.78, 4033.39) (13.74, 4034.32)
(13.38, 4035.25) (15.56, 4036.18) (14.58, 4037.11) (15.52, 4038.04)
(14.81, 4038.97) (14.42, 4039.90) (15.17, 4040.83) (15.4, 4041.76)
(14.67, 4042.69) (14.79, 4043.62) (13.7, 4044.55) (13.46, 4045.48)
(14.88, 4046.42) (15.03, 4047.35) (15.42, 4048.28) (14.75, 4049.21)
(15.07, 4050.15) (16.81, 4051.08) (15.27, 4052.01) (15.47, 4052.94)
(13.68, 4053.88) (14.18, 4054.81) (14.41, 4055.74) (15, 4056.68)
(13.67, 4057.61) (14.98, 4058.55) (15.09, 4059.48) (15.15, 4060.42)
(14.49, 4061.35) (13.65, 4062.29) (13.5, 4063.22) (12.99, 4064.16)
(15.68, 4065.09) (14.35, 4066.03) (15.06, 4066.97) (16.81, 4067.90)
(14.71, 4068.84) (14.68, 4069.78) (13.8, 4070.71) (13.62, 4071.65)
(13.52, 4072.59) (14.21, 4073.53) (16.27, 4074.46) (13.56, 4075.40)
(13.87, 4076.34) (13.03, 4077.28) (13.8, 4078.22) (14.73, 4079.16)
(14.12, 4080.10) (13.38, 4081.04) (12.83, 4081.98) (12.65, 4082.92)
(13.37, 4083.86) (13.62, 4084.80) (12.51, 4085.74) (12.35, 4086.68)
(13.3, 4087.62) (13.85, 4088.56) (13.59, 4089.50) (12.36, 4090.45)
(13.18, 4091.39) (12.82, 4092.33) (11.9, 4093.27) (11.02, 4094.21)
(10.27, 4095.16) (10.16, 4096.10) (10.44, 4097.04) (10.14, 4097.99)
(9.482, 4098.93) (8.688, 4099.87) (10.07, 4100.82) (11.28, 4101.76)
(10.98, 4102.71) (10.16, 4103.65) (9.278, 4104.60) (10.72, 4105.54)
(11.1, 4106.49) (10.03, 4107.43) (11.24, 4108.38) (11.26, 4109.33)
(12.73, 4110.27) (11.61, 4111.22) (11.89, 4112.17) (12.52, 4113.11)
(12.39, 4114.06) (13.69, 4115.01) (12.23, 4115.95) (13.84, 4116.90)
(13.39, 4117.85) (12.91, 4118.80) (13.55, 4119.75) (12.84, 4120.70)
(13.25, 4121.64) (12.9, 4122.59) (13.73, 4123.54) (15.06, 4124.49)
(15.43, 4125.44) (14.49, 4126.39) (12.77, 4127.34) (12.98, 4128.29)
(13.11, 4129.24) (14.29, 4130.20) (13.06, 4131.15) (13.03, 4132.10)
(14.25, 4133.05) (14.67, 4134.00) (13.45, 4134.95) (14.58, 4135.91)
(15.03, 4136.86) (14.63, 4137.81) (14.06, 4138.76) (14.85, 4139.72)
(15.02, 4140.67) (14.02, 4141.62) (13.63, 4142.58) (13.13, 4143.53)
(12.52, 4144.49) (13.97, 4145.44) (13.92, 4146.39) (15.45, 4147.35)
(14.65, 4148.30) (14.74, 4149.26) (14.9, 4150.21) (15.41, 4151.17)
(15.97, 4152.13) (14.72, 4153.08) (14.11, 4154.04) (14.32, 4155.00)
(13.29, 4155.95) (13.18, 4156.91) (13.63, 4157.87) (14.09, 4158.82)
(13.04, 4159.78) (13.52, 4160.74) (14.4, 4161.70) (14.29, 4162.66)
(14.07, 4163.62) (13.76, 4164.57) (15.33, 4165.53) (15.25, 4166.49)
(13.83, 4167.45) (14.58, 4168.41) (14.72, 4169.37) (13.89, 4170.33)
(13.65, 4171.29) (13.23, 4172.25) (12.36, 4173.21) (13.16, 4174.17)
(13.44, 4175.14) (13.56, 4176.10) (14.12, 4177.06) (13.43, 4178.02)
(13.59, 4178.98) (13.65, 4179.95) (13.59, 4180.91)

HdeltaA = 6.7 angstrom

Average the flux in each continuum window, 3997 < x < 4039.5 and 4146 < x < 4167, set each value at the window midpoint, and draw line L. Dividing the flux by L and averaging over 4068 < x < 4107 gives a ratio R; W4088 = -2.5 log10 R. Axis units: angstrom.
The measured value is 0.167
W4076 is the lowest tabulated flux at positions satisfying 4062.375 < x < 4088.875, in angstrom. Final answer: 12.35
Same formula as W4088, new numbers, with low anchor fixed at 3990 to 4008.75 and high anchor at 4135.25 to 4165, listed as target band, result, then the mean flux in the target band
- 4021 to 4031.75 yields -0.03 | 14.8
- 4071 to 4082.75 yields 0.04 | 13.9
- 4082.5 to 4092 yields 0.10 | 13.1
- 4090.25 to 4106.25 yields 0.31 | 10.7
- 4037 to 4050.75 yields -0.03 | 14.8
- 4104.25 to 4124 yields 0.16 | 12.3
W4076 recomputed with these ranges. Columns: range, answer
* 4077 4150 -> 8.688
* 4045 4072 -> 12.99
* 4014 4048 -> 12.78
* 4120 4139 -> 12.77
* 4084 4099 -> 9.482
